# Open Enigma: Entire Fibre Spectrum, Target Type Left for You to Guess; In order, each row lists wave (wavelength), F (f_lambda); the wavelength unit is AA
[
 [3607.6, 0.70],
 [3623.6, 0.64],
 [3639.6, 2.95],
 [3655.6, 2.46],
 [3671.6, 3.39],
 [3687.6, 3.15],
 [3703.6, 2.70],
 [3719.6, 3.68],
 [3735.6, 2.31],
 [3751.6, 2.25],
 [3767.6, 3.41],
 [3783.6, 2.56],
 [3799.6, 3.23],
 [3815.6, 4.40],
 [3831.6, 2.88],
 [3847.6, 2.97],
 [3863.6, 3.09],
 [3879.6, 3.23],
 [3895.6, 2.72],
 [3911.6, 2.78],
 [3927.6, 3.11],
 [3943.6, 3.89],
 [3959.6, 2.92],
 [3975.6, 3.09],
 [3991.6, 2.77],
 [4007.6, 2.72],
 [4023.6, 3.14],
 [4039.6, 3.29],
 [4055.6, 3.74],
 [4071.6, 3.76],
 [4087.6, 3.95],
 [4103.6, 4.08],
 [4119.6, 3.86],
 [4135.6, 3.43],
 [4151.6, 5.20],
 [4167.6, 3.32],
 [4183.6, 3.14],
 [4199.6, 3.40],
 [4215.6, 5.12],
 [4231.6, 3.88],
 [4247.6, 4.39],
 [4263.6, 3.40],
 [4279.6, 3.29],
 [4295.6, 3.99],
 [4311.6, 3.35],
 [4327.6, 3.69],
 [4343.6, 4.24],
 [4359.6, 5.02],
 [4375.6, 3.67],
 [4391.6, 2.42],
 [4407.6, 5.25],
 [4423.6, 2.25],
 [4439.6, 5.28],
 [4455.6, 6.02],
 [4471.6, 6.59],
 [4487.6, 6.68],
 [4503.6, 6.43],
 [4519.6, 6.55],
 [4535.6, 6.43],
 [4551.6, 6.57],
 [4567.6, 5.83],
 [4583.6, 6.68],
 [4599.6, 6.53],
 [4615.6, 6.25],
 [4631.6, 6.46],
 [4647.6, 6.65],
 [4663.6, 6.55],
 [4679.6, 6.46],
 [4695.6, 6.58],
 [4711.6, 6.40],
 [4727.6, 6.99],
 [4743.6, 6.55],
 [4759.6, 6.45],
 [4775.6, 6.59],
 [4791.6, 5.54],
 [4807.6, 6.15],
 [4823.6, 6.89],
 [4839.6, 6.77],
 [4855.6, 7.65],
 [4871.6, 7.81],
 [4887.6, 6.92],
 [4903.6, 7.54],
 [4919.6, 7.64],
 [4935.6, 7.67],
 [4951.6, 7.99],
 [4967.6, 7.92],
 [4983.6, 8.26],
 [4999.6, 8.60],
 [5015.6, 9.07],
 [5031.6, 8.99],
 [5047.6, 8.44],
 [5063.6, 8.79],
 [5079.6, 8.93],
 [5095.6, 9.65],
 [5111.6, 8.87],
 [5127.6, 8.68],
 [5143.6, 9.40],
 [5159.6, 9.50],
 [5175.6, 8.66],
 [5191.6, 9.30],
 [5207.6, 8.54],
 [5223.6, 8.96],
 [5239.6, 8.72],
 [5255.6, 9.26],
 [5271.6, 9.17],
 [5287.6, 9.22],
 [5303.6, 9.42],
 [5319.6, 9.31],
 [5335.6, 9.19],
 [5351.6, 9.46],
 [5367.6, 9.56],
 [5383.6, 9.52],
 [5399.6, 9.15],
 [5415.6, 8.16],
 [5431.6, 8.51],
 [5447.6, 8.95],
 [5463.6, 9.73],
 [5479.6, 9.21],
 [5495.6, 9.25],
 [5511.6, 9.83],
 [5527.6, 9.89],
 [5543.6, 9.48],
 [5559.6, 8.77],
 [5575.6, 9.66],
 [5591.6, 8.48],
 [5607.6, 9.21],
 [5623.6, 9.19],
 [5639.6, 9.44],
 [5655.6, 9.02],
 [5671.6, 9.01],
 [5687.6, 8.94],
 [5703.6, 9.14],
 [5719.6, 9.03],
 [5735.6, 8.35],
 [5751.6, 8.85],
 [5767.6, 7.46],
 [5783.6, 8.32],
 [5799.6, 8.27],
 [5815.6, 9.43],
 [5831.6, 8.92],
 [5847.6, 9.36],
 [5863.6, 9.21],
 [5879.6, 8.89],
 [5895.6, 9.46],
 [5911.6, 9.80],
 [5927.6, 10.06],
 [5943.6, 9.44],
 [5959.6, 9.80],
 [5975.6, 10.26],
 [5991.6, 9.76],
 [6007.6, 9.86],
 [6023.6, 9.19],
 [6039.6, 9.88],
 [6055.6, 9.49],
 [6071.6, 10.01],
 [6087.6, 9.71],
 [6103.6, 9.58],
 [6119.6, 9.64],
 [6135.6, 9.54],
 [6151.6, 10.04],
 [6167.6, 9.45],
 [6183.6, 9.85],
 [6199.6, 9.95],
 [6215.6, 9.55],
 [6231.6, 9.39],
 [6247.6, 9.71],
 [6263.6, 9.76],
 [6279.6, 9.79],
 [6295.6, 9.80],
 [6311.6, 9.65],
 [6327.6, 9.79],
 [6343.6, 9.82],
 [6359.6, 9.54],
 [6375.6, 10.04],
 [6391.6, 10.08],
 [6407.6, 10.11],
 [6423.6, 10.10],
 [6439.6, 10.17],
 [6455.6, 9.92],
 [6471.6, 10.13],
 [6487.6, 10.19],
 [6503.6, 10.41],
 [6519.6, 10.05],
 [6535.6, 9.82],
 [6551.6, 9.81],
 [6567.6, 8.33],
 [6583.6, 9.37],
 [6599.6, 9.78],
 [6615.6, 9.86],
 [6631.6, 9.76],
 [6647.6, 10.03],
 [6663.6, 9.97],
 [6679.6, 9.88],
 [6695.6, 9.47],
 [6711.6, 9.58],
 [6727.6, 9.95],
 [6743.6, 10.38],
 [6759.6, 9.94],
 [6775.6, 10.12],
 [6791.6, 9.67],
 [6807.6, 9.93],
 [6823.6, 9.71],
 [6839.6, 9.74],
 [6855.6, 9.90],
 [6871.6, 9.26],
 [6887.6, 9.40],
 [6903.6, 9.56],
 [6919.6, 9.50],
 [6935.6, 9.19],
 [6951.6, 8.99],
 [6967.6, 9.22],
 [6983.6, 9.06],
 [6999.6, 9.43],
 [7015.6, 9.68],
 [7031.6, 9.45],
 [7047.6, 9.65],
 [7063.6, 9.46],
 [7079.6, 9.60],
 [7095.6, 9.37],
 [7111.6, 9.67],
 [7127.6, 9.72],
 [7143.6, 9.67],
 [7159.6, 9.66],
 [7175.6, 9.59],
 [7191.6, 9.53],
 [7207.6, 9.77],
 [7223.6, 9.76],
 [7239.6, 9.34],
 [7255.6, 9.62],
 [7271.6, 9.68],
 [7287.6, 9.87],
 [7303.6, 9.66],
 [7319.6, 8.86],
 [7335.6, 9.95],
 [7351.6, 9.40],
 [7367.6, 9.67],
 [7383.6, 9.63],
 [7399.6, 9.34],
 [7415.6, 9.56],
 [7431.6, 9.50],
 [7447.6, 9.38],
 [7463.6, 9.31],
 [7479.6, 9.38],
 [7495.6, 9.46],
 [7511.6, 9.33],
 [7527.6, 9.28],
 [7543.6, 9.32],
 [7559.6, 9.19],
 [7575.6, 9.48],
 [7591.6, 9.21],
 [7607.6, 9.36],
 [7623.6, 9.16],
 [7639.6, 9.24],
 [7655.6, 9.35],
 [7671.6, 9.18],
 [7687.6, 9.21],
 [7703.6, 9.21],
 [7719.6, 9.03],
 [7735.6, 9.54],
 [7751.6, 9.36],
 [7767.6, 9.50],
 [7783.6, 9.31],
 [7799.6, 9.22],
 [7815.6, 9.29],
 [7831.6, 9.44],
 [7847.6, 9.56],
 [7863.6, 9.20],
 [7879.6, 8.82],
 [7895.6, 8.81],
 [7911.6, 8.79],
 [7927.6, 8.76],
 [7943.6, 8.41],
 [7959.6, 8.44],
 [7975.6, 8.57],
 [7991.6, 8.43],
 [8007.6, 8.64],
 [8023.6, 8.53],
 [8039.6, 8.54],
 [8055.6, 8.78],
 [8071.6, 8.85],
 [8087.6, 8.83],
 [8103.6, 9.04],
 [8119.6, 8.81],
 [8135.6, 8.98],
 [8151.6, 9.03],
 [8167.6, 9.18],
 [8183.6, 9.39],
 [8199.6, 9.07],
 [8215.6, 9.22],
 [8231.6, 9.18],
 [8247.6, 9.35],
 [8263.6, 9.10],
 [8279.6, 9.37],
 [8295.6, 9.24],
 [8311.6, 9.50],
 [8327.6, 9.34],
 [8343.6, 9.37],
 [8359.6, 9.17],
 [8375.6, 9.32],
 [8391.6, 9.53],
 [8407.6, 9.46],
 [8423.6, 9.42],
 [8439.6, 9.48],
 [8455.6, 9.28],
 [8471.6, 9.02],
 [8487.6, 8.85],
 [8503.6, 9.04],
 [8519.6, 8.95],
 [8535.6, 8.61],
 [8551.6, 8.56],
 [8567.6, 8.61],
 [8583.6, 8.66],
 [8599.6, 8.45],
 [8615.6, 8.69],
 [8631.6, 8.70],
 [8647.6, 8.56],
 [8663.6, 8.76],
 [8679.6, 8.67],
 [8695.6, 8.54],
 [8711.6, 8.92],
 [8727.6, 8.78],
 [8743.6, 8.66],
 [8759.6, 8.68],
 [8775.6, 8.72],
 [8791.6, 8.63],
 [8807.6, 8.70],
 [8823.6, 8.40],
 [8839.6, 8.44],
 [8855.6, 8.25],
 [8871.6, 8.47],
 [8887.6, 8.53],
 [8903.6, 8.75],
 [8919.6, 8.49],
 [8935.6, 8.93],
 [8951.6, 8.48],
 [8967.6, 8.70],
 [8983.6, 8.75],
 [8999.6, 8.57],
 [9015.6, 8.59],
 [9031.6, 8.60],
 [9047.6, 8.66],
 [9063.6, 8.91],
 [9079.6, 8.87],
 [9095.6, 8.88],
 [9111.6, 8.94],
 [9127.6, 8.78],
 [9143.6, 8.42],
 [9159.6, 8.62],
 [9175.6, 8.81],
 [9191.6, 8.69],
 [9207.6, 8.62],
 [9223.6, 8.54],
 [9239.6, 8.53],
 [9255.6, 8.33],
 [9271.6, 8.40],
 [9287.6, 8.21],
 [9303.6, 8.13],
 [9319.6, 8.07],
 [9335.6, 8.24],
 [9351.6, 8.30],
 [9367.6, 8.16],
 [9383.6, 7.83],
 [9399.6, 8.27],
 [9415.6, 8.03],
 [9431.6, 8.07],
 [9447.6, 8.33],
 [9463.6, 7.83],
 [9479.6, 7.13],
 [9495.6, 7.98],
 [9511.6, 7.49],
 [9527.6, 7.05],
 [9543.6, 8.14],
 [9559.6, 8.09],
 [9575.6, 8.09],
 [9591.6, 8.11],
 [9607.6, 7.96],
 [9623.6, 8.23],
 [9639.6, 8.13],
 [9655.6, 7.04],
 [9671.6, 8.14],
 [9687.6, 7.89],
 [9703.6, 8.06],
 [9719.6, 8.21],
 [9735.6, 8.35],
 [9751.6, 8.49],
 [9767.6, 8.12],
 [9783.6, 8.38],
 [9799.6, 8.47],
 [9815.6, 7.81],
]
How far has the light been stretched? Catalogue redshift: 0.11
